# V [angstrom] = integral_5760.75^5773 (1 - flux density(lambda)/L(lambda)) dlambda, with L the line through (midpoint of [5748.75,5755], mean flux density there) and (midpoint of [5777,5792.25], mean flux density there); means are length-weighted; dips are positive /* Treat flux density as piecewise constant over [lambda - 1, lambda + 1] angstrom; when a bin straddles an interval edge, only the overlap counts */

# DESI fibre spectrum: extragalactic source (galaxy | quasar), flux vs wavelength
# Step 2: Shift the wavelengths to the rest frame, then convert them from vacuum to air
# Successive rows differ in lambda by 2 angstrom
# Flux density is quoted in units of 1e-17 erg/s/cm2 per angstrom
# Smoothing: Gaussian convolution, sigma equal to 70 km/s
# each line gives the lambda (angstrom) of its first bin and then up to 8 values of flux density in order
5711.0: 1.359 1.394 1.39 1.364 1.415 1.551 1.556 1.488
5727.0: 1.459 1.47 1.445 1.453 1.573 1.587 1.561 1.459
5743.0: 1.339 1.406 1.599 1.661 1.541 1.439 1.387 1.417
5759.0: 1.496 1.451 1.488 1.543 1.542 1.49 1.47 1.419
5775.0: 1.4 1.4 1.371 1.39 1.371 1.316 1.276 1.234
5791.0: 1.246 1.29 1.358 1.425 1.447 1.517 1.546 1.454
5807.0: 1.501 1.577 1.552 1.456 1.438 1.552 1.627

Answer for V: -0.6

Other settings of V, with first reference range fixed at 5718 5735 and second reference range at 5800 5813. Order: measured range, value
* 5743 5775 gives 0.35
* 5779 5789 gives 1.18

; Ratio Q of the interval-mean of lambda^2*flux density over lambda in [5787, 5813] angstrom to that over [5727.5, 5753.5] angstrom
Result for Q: 0.97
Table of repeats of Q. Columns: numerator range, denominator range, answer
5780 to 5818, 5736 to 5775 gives 0.97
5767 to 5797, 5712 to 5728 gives 0.96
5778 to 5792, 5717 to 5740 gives 0.89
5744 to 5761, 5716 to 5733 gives 1.03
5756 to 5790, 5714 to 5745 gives 0.98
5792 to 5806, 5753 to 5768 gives 0.99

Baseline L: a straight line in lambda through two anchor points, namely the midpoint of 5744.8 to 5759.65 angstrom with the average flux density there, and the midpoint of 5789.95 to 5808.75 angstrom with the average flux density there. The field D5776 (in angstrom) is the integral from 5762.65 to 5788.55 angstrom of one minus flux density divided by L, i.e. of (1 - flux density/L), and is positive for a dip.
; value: 0.84 angstrom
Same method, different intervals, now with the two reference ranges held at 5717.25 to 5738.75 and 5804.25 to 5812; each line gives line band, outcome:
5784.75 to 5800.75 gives 1.95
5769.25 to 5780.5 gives 0.71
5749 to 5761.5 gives 0.28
